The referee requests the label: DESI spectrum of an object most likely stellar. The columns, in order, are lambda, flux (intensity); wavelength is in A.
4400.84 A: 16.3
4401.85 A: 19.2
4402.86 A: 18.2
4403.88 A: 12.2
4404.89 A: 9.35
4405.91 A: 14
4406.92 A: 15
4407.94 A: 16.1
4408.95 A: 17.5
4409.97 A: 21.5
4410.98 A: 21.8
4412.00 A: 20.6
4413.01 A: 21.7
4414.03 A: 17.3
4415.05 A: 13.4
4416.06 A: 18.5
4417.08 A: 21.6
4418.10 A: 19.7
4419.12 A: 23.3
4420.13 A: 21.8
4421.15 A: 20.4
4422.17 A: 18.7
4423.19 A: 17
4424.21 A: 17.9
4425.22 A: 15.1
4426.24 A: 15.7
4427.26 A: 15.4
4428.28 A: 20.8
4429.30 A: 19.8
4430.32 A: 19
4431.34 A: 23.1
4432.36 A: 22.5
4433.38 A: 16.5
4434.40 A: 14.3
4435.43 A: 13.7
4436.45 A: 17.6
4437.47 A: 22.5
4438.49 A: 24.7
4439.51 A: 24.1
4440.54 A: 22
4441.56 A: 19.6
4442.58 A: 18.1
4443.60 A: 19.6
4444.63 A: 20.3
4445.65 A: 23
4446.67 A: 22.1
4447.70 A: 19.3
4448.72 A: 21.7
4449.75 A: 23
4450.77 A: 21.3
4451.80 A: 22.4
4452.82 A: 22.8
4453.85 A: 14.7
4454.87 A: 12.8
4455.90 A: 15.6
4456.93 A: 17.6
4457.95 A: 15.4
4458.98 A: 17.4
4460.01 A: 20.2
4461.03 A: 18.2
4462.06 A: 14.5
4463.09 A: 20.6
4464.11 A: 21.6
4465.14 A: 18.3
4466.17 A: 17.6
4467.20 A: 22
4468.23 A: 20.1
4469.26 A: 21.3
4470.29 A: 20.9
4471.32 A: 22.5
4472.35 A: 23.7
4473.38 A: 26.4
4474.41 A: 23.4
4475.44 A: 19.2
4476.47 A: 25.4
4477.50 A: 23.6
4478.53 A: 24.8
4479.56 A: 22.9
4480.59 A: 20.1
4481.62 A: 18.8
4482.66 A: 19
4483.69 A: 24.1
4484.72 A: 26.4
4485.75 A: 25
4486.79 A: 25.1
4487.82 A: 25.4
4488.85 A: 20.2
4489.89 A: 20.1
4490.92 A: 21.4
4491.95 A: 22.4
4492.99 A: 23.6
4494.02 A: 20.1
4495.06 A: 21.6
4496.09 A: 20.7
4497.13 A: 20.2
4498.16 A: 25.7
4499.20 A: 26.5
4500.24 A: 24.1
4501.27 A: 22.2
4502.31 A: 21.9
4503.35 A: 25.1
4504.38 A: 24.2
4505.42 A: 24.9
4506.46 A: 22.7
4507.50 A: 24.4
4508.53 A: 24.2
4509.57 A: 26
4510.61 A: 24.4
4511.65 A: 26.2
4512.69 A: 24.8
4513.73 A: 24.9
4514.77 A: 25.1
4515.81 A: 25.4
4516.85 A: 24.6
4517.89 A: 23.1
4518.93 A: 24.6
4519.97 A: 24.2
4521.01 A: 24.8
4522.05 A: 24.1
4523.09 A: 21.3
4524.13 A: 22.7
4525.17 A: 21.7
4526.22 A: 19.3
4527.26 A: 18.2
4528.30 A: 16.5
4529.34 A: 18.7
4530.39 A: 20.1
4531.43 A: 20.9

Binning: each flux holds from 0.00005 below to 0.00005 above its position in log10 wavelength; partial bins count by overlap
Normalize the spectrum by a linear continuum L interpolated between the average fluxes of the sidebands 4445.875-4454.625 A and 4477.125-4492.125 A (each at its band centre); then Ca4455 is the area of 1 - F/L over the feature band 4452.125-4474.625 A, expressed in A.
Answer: 2.2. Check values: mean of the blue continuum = 20.7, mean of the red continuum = 22.6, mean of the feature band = 19.4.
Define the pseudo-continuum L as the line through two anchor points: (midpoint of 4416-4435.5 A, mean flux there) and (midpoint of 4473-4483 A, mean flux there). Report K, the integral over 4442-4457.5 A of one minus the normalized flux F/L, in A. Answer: 0.6 A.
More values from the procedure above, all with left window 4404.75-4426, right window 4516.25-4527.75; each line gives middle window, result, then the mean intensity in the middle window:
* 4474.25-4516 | -3.4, 23.3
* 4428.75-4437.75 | 0.2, 18.7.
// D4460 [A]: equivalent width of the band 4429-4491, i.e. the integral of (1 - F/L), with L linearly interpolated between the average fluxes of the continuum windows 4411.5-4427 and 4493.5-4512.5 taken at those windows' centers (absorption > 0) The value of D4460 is 1.5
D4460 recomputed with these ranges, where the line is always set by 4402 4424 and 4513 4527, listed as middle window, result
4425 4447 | -0.3 A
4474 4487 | -0.8 A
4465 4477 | -0.5 A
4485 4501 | -0.6 A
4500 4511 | -0.6 A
